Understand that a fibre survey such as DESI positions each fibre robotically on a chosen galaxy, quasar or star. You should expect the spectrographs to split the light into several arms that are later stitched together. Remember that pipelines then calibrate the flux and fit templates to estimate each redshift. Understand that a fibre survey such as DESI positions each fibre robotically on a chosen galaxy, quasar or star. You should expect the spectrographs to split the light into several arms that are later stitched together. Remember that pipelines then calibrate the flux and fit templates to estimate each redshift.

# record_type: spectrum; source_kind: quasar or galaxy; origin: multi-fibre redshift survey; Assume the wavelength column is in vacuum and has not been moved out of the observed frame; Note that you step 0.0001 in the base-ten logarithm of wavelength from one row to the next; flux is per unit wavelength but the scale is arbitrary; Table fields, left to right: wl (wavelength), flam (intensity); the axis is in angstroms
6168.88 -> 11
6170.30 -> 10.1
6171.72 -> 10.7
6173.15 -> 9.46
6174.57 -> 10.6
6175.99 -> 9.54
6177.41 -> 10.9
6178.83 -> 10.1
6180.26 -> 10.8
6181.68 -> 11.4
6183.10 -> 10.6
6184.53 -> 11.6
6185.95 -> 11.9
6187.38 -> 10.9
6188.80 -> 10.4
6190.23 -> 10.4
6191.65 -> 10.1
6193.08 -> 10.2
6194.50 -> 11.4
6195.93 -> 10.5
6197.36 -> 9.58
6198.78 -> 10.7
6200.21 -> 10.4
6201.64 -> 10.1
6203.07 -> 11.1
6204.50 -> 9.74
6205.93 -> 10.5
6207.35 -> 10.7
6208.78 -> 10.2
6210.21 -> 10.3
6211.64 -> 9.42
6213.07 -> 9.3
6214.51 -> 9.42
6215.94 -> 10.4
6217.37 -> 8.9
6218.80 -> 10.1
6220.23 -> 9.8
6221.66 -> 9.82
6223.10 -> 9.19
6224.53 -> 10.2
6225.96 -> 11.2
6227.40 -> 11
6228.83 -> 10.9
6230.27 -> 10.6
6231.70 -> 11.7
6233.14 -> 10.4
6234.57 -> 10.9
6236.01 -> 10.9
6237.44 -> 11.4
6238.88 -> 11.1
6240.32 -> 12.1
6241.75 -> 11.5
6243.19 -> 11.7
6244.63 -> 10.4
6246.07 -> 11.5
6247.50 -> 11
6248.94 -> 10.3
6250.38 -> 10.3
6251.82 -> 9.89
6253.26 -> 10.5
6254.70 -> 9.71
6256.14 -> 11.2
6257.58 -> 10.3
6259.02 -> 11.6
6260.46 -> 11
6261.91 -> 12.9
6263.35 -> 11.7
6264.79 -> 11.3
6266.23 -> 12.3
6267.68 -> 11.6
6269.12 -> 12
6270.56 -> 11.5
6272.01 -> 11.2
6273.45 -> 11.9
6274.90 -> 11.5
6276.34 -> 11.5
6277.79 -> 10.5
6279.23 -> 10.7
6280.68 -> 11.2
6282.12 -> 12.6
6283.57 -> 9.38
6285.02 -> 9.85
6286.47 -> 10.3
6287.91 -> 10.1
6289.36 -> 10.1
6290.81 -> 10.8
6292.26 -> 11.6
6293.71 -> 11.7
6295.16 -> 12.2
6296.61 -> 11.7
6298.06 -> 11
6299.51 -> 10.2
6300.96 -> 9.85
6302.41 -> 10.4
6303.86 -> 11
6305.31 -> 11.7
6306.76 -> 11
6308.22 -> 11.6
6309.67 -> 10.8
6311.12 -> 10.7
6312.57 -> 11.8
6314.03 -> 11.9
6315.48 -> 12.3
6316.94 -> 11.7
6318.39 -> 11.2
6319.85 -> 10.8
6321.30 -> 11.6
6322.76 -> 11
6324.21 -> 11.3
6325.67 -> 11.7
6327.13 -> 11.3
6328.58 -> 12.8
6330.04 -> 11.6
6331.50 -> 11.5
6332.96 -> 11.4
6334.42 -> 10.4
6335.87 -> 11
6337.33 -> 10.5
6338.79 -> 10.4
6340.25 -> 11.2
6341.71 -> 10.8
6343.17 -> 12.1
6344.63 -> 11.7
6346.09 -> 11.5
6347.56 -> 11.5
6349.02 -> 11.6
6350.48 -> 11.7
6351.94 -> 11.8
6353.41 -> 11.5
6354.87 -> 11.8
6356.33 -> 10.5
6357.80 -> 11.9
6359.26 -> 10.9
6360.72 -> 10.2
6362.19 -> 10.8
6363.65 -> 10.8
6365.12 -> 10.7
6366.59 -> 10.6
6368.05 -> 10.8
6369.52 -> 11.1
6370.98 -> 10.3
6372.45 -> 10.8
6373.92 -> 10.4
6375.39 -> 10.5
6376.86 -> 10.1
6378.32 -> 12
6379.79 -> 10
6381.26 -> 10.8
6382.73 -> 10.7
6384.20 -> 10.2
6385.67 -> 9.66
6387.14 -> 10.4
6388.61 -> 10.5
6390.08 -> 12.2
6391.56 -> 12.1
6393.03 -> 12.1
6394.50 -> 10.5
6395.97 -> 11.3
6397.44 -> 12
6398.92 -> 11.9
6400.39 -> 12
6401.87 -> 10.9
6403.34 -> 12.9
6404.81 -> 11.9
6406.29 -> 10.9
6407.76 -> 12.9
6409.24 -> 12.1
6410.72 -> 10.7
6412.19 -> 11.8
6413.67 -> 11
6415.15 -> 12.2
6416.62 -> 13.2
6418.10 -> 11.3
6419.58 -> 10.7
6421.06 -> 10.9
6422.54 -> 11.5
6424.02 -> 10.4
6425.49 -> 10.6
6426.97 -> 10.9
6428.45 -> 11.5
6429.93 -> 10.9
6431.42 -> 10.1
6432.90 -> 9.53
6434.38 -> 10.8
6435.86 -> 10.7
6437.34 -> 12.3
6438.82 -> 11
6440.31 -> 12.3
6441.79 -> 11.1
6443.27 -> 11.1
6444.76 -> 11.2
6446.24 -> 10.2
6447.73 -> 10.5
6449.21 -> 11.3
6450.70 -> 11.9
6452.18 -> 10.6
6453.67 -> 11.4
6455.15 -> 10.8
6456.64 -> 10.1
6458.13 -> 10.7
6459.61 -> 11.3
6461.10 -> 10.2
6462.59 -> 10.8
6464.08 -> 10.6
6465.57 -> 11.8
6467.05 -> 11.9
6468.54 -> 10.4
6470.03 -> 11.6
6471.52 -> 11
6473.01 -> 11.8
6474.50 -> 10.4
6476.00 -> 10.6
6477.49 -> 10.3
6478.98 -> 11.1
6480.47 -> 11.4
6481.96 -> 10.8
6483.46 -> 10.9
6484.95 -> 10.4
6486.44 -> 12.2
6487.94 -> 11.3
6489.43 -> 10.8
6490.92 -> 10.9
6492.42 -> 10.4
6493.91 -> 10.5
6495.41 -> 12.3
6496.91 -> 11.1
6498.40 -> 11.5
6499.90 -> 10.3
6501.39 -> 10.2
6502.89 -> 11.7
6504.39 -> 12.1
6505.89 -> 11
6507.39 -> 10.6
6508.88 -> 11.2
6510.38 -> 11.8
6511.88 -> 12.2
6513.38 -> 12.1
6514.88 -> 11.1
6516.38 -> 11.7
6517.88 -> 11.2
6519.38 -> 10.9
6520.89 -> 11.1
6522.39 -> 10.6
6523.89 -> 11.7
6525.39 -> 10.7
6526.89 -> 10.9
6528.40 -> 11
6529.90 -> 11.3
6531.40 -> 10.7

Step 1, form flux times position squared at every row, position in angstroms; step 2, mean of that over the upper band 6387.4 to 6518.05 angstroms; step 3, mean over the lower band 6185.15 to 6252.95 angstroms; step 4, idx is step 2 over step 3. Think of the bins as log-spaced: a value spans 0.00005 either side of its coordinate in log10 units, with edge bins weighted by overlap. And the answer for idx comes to 1.1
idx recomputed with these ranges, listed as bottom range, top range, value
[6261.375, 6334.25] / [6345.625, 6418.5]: 1.02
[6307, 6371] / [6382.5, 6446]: 1.03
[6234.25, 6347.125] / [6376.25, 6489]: 1.04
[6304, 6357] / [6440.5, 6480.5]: 1.00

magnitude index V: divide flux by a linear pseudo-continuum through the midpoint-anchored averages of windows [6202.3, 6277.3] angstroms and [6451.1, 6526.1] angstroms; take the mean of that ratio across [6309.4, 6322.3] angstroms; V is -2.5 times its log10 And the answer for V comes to -0.05 mag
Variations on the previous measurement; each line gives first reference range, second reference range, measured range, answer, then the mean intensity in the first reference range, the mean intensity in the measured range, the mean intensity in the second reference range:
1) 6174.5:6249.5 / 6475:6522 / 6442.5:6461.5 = 0.02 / 10.6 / 10.9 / 11.1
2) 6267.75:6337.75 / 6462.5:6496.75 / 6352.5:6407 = 0.01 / 11.2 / 11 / 11.1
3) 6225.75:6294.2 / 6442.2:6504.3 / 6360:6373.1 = 0.04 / 11.1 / 10.7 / 11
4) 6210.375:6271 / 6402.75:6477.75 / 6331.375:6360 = -0.03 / 10.8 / 11.3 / 11.2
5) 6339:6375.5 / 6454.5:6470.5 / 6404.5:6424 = -0.05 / 11.1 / 11.6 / 10.9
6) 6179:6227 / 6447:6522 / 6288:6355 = -0.06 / 10.3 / 11.3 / 11.1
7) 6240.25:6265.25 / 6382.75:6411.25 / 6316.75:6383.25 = 0.02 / 11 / 11.1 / 11.4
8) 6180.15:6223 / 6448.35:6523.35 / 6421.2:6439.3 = 0.01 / 10.3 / 10.9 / 11.1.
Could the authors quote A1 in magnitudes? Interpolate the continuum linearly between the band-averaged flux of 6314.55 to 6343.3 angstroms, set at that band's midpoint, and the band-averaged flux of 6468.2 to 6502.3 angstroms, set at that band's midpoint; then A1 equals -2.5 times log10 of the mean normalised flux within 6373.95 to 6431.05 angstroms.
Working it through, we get -0.01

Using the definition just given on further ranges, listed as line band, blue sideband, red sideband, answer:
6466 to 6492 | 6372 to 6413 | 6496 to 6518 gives 0.02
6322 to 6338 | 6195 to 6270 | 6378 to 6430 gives -0.03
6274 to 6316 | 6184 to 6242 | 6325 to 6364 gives 0.00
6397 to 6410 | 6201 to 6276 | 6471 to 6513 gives -0.09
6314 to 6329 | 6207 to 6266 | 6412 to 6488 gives -0.07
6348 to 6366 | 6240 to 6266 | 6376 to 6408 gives 0.00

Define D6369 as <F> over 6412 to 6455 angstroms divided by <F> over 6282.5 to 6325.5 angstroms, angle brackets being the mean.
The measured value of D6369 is 1.0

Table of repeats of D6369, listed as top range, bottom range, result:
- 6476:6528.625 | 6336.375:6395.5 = 1.01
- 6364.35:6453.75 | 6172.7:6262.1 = 1.05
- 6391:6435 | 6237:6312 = 1.03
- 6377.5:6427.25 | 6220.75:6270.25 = 1.03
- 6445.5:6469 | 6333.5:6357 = 0.97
